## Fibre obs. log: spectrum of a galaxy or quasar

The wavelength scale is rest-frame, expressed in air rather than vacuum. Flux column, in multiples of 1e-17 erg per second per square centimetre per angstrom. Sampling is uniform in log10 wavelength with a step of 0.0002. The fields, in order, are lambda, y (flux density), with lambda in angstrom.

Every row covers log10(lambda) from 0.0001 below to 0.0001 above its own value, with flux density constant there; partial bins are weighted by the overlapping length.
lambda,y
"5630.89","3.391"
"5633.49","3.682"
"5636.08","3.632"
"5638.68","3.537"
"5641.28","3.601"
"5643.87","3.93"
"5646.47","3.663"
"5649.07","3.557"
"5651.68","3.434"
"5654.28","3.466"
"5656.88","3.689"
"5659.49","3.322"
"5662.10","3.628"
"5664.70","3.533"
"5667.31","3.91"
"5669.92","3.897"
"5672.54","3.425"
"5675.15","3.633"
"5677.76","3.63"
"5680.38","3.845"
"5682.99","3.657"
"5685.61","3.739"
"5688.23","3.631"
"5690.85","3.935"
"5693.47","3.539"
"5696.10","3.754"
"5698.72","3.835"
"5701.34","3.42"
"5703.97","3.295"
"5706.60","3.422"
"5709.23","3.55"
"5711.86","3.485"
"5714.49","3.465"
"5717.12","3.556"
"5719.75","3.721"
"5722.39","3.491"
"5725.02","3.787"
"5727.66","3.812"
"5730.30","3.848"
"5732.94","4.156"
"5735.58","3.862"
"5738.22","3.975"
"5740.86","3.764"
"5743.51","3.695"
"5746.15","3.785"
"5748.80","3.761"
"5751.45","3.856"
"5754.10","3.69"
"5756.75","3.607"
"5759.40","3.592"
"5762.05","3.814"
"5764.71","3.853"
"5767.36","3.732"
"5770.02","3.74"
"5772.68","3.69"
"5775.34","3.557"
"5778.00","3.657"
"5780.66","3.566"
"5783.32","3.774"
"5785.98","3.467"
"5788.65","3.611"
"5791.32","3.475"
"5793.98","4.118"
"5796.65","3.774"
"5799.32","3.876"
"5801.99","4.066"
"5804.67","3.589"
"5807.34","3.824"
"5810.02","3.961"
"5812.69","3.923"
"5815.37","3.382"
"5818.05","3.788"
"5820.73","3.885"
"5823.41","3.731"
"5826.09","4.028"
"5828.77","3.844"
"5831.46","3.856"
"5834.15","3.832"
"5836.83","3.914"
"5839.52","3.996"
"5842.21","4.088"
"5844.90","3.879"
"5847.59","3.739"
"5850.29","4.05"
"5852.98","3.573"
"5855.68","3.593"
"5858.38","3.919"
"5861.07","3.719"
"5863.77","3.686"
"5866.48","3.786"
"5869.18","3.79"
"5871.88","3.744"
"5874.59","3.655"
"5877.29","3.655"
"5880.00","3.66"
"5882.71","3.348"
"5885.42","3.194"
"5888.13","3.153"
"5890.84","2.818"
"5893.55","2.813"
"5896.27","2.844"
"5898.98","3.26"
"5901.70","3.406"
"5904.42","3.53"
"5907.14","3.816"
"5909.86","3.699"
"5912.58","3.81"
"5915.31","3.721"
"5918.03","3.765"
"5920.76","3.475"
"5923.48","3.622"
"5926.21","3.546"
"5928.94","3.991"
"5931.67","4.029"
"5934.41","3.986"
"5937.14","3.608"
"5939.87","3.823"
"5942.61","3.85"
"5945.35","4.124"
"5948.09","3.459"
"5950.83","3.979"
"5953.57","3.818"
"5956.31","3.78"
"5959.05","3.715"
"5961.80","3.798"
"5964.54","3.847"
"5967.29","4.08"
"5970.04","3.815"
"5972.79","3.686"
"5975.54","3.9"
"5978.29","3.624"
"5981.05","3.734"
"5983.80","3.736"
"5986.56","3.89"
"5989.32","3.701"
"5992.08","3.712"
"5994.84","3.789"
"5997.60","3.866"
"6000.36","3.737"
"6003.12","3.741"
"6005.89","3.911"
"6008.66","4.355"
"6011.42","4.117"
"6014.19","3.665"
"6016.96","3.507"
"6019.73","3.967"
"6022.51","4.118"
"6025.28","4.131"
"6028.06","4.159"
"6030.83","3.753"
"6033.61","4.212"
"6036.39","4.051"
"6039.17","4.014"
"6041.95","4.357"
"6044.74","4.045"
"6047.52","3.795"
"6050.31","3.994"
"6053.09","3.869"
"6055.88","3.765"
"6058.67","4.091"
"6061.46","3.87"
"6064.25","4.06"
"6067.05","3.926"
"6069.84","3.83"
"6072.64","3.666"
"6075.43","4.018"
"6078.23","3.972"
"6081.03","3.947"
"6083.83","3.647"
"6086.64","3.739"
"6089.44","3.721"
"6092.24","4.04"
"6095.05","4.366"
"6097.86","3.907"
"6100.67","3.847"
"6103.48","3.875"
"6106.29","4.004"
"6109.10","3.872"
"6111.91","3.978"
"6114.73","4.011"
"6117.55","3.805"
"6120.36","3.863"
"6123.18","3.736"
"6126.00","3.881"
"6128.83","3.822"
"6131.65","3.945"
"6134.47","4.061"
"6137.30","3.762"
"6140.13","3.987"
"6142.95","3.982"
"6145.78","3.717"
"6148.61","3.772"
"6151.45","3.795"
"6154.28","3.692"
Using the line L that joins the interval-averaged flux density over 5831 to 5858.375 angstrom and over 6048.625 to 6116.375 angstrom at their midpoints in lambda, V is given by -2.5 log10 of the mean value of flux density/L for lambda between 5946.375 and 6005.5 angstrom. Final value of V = 0.03 mag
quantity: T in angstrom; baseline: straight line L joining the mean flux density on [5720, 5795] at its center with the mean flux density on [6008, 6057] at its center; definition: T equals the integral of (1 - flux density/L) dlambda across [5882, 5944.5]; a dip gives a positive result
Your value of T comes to 5.6 angstrom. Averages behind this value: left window 3.74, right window 3.99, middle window 3.53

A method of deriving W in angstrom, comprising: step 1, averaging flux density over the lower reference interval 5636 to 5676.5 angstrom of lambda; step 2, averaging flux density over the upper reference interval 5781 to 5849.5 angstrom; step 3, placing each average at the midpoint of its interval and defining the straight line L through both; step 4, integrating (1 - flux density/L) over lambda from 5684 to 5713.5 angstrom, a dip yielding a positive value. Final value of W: 0.6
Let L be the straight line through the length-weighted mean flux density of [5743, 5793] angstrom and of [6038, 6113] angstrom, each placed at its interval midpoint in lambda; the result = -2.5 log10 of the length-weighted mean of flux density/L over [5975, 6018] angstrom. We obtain 0.016 mag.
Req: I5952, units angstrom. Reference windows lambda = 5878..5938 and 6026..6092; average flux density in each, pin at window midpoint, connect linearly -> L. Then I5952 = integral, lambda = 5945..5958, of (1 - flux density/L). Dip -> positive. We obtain -0.6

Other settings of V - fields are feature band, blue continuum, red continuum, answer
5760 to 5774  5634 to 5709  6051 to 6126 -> -0.02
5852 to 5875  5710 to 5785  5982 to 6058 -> 0.03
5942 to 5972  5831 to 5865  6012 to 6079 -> 0.02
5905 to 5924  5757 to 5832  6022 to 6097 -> 0.04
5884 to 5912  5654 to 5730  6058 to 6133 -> 0.15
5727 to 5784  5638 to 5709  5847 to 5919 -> -0.05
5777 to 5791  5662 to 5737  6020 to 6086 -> 0.04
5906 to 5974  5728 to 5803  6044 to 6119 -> 0.01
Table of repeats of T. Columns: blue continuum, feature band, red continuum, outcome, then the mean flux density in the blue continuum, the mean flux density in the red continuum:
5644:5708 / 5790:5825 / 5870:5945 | -2.1 angstrom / 3.62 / 3.56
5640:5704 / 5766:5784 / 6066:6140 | 0.2 angstrom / 3.65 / 3.9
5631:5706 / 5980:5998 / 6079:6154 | 0.2 angstrom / 3.63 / 3.89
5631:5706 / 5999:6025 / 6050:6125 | -0.4 angstrom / 3.63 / 3.9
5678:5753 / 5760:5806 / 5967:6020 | 0.1 angstrom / 3.7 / 3.82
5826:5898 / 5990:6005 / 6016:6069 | 0.5 angstrom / 3.63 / 3.99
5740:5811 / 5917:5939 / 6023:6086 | 0.6 angstrom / 3.74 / 3.96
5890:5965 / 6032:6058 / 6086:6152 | -1.4 angstrom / 3.64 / 3.9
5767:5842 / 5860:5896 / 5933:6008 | 3.3 angstrom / 3.78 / 3.81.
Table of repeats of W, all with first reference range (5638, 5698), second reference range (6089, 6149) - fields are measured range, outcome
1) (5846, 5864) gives 0.00 angstrom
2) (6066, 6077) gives 0.07 angstrom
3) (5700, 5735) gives 0.57 angstrom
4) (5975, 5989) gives 0.26 angstrom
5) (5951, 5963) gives 0.07 angstrom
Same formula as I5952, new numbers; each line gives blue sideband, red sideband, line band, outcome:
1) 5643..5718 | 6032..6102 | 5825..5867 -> -1.0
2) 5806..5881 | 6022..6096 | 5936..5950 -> 0.3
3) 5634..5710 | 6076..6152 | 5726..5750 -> -1.2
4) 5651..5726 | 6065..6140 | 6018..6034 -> -0.8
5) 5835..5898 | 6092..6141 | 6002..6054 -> -2.5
